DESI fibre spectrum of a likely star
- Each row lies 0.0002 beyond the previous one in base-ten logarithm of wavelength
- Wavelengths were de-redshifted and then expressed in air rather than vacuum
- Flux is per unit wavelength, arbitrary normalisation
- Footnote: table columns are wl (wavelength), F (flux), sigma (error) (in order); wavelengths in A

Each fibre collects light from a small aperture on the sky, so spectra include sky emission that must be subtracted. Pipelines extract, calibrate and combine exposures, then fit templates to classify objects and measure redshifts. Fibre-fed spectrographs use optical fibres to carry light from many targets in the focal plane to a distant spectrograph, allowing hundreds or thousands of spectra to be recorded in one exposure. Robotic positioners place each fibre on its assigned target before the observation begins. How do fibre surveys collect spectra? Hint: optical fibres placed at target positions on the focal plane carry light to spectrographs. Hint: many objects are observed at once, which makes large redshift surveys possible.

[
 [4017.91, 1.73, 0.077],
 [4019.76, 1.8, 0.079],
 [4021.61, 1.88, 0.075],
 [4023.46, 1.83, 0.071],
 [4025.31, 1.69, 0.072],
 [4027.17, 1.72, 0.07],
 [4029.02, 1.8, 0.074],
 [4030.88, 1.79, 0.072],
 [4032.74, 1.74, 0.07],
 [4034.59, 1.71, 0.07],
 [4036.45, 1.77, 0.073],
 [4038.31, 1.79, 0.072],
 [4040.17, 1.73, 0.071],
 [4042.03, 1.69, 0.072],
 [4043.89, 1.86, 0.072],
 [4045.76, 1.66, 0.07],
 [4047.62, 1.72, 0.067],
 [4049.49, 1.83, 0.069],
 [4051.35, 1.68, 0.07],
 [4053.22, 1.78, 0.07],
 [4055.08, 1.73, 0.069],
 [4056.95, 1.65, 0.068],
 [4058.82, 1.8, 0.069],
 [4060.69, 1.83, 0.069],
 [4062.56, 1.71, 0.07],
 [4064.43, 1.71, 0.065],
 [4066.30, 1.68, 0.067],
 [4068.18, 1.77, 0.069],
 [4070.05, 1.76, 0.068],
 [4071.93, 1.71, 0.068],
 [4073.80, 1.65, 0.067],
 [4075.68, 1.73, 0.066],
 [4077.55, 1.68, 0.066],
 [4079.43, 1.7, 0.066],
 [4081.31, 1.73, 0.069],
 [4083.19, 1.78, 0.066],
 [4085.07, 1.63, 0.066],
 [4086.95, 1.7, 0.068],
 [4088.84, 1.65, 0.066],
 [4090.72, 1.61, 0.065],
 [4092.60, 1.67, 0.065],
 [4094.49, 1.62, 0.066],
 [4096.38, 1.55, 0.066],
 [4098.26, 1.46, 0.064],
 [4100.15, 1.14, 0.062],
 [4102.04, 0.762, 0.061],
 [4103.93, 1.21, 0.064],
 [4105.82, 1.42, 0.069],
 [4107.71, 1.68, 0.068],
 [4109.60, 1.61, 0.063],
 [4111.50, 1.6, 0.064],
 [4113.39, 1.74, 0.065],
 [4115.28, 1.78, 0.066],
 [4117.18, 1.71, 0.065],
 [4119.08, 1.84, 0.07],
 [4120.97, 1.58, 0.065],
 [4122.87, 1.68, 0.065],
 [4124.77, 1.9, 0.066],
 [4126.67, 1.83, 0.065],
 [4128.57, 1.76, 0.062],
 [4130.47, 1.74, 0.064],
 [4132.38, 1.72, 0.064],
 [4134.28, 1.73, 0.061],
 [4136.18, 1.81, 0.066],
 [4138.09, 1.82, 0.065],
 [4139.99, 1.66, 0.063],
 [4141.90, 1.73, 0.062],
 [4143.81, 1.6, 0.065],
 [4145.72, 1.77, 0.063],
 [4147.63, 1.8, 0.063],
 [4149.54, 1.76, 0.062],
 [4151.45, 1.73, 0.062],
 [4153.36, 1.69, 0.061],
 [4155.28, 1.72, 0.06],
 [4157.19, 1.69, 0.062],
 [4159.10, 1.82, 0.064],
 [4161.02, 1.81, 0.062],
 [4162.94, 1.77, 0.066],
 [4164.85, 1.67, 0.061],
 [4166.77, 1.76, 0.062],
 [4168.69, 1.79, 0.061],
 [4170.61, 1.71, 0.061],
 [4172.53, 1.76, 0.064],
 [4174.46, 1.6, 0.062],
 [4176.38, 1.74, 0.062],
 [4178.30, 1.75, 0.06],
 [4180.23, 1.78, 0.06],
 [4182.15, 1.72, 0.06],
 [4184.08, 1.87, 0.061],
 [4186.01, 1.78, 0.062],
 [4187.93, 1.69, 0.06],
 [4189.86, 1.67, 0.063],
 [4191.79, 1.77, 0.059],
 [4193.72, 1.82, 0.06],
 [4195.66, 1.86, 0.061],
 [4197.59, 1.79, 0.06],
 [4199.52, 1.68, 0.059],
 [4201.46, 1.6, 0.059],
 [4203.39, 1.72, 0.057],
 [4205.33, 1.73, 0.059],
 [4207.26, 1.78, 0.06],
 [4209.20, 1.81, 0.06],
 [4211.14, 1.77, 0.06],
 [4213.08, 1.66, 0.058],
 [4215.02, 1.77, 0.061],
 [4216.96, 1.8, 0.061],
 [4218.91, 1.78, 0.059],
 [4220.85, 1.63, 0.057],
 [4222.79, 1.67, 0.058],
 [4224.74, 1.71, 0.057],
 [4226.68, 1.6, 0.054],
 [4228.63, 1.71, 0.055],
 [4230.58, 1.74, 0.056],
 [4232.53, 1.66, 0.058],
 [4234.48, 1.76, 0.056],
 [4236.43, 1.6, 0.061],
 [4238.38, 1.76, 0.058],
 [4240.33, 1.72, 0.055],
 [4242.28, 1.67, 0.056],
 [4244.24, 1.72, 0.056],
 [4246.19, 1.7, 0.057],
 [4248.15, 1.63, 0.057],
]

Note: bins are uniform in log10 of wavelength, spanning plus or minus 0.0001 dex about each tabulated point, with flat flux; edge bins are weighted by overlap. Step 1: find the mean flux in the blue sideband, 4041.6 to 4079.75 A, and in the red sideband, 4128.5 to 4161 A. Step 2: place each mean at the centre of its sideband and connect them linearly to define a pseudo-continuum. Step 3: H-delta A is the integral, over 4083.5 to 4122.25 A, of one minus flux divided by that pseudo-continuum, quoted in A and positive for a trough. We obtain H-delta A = 4.1 A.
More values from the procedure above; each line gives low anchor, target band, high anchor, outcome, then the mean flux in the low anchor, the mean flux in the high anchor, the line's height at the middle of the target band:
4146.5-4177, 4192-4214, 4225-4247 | -0.43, 1.74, 1.7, 1.71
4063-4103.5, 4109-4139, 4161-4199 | -1.39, 1.6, 1.75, 1.66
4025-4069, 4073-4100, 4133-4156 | 1.57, 1.74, 1.73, 1.74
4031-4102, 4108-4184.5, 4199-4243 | -1.85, 1.68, 1.71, 1.7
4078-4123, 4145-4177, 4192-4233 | -1.57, 1.58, 1.73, 1.66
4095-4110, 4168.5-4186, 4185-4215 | -1.00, 1.35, 1.74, 1.65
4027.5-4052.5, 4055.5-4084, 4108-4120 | 0.15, 1.75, 1.71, 1.73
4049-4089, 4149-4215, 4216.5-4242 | -1.42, 1.72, 1.7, 1.71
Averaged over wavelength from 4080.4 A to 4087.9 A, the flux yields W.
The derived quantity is 1.71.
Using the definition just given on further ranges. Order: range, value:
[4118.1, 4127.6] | 1.77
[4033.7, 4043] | 1.74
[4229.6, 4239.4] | 1.7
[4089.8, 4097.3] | 1.61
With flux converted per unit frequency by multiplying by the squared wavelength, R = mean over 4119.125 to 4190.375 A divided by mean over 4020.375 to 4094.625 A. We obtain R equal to 1.06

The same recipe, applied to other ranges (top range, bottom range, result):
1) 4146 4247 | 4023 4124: 1.10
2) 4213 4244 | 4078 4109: 1.19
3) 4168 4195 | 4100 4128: 1.14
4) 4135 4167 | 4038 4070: 1.05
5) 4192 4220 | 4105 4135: 1.07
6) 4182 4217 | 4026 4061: 1.08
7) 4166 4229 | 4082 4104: 1.22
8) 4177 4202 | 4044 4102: 1.12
